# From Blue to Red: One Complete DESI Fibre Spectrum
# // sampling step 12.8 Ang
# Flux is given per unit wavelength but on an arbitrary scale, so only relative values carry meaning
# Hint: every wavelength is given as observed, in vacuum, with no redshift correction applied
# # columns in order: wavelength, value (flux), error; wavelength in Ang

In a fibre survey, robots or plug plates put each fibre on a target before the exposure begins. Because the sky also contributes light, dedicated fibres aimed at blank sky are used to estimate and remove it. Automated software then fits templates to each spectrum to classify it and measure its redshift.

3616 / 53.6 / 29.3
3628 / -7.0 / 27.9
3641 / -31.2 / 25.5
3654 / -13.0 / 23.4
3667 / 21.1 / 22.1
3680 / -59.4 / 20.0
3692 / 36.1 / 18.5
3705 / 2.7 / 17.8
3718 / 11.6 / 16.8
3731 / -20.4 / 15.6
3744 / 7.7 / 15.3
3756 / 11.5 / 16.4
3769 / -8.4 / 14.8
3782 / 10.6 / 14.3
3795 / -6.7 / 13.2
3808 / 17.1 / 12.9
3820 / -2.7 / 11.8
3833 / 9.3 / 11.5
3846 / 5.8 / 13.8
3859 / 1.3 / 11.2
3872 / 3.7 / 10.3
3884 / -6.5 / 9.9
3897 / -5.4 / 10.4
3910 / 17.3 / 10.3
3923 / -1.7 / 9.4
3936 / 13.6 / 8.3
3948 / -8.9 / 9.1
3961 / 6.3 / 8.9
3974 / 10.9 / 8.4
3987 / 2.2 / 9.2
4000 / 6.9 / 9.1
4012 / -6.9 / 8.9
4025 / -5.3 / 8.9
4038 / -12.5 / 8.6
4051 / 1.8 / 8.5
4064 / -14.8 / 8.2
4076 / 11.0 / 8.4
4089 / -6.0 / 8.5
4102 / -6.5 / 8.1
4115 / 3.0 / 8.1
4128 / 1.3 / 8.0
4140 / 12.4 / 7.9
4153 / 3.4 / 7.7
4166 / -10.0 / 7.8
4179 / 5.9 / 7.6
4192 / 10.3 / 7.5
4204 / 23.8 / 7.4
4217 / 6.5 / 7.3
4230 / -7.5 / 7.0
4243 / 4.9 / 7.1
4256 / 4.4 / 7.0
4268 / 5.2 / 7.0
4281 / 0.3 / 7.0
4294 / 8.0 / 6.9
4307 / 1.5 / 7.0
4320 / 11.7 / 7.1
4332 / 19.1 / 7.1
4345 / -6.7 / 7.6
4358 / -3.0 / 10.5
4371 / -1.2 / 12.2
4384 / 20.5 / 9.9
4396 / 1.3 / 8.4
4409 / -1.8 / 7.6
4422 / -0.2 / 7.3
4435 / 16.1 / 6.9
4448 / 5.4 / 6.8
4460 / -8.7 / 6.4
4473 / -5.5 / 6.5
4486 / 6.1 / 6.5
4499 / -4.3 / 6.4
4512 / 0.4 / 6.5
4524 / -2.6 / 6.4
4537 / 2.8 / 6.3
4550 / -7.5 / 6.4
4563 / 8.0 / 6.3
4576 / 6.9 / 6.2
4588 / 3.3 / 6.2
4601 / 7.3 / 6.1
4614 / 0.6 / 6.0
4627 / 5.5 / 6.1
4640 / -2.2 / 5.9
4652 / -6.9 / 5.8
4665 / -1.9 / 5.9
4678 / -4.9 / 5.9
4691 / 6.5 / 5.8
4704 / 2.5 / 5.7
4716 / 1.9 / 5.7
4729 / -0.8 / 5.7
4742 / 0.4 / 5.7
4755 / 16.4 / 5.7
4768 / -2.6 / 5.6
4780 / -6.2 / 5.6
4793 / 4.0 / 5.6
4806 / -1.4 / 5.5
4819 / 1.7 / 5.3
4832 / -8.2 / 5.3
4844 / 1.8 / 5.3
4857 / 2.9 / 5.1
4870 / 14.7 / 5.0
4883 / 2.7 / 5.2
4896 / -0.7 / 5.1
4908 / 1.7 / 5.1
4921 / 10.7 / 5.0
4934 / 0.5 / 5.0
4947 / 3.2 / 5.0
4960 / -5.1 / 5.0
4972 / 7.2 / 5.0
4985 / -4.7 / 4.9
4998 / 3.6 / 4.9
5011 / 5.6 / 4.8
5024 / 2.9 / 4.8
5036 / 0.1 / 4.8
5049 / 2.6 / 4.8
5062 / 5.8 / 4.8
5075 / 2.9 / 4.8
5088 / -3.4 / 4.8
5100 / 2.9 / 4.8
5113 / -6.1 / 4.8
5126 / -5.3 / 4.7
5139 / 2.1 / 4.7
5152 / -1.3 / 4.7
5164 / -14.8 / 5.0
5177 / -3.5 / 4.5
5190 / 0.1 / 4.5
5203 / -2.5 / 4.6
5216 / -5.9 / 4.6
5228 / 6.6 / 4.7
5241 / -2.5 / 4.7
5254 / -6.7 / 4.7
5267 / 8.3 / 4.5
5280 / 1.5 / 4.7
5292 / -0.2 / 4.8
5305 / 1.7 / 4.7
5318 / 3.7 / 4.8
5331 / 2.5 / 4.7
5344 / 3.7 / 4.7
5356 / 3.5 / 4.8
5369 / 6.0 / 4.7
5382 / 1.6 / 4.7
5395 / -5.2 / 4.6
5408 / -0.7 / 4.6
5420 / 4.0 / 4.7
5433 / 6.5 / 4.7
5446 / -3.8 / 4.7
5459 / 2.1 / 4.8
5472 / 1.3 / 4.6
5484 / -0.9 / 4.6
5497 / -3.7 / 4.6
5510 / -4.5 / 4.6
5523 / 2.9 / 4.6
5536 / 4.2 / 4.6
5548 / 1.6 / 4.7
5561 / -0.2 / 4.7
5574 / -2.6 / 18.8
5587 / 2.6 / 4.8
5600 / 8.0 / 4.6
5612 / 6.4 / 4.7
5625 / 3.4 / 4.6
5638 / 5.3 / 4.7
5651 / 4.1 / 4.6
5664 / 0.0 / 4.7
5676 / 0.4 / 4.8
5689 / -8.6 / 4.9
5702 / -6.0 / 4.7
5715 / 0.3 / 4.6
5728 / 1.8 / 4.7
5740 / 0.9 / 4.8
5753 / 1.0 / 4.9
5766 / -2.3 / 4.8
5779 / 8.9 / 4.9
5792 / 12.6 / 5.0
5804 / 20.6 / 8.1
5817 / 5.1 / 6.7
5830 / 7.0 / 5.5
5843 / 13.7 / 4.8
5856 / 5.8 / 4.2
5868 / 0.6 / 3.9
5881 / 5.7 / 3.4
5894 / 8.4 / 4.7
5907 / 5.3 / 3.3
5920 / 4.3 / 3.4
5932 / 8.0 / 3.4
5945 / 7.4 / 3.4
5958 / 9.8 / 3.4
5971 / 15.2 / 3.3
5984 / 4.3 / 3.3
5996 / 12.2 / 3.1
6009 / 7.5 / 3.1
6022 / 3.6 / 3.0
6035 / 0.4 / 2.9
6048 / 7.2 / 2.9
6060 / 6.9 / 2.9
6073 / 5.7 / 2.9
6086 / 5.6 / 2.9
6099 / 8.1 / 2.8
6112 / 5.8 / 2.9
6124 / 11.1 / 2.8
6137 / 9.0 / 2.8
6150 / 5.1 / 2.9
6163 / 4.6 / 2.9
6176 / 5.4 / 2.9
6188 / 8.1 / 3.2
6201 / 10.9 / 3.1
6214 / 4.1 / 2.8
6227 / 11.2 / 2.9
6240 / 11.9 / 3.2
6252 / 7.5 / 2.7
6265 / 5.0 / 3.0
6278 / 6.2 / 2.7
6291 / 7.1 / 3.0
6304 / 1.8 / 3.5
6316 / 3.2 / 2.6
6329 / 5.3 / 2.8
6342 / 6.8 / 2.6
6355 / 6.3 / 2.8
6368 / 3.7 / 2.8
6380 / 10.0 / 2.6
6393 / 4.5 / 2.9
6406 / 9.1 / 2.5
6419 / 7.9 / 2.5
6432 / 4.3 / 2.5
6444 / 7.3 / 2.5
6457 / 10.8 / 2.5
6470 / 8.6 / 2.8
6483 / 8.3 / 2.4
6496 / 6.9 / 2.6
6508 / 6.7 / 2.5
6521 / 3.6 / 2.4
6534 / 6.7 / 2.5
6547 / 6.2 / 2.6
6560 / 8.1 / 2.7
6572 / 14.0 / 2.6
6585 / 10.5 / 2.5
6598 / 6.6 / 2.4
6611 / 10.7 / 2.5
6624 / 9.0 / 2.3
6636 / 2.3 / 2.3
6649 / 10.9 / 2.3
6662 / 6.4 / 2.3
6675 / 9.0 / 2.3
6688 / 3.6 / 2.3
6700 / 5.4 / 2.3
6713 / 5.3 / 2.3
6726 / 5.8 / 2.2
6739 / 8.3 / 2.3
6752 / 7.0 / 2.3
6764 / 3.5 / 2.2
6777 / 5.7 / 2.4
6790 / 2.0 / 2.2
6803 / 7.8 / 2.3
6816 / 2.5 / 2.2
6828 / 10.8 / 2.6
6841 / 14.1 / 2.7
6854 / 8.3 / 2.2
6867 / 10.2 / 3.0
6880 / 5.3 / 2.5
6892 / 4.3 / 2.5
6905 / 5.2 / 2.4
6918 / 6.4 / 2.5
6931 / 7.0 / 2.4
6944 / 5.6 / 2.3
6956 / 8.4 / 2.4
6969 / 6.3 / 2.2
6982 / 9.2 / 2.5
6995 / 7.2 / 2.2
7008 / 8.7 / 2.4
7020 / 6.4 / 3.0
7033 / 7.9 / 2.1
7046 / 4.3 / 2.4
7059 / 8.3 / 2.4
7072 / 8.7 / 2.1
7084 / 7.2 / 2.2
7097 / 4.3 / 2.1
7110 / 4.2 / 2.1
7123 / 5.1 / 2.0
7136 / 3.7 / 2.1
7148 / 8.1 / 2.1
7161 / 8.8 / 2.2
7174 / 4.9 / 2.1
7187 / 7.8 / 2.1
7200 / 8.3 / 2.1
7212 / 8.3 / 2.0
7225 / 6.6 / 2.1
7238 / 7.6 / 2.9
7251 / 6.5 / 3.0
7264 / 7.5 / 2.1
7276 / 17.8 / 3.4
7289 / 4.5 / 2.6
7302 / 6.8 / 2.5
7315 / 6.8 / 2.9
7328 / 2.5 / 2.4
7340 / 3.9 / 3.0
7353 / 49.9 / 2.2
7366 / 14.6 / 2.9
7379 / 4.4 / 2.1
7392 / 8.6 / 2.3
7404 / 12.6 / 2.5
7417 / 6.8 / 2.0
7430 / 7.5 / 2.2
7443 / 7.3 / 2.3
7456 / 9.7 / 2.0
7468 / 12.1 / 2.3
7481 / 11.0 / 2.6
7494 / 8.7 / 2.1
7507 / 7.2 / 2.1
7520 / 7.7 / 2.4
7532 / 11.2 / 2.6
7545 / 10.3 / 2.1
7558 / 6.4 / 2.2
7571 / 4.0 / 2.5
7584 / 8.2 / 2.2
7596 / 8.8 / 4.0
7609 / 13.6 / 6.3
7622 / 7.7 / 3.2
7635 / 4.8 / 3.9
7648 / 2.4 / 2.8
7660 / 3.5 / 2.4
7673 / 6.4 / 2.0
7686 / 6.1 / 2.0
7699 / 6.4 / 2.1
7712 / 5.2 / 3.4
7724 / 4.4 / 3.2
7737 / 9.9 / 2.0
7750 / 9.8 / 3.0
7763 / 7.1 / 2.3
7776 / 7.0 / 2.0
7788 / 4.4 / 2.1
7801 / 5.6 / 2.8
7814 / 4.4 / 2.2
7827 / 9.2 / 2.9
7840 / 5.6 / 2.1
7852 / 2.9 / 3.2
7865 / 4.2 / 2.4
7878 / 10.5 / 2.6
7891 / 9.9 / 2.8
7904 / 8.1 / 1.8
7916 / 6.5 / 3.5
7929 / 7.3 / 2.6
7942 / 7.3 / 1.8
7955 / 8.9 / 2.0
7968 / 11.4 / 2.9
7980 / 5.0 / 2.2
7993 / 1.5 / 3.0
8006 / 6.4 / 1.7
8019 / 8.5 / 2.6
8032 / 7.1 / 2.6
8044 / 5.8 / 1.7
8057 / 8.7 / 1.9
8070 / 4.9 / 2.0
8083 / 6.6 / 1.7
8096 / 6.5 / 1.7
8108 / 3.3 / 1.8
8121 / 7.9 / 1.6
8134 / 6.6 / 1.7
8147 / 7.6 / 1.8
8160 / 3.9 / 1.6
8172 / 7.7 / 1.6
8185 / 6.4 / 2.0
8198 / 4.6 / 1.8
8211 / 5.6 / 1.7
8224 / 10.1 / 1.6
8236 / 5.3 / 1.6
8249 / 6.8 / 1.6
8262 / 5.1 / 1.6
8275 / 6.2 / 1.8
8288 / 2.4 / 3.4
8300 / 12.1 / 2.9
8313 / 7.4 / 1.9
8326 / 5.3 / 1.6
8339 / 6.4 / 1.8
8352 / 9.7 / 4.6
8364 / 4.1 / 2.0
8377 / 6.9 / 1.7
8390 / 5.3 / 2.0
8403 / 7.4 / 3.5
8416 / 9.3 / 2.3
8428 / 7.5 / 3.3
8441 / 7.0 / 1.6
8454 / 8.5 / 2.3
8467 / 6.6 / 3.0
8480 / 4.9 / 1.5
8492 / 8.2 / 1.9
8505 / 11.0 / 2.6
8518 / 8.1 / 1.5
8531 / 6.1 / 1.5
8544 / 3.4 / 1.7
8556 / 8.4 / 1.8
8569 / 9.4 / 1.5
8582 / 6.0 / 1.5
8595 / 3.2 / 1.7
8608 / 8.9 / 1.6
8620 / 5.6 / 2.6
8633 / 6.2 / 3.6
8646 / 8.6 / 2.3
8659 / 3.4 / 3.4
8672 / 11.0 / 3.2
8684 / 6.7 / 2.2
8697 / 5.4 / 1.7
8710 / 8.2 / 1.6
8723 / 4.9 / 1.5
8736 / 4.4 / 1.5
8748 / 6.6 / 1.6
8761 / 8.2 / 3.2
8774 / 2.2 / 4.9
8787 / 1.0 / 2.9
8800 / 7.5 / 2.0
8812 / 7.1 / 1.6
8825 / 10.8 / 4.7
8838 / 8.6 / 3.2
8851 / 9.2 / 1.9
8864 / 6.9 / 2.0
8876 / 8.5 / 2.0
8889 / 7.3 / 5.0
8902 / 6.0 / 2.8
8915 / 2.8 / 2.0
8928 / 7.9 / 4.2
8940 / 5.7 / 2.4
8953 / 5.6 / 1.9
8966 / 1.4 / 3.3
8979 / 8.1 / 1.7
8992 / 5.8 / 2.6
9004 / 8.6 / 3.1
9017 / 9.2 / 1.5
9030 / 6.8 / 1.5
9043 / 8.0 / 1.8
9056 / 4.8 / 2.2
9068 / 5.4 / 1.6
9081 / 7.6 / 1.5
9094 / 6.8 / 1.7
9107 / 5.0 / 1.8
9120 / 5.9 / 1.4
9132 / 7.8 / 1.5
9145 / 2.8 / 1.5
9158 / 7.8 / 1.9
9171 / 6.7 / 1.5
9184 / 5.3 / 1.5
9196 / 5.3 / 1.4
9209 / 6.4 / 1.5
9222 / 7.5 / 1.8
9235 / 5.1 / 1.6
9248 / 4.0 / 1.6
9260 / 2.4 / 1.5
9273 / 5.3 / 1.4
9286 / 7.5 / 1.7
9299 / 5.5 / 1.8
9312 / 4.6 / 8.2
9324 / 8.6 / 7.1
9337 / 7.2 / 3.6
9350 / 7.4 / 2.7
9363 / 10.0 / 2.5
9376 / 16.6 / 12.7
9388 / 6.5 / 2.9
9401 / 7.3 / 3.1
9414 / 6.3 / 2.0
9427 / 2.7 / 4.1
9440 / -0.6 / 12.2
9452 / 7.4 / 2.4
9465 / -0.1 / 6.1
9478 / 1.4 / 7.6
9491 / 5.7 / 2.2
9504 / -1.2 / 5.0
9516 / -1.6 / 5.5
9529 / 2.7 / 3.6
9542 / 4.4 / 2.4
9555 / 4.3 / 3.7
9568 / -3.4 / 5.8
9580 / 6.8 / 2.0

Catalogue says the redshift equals 0.973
